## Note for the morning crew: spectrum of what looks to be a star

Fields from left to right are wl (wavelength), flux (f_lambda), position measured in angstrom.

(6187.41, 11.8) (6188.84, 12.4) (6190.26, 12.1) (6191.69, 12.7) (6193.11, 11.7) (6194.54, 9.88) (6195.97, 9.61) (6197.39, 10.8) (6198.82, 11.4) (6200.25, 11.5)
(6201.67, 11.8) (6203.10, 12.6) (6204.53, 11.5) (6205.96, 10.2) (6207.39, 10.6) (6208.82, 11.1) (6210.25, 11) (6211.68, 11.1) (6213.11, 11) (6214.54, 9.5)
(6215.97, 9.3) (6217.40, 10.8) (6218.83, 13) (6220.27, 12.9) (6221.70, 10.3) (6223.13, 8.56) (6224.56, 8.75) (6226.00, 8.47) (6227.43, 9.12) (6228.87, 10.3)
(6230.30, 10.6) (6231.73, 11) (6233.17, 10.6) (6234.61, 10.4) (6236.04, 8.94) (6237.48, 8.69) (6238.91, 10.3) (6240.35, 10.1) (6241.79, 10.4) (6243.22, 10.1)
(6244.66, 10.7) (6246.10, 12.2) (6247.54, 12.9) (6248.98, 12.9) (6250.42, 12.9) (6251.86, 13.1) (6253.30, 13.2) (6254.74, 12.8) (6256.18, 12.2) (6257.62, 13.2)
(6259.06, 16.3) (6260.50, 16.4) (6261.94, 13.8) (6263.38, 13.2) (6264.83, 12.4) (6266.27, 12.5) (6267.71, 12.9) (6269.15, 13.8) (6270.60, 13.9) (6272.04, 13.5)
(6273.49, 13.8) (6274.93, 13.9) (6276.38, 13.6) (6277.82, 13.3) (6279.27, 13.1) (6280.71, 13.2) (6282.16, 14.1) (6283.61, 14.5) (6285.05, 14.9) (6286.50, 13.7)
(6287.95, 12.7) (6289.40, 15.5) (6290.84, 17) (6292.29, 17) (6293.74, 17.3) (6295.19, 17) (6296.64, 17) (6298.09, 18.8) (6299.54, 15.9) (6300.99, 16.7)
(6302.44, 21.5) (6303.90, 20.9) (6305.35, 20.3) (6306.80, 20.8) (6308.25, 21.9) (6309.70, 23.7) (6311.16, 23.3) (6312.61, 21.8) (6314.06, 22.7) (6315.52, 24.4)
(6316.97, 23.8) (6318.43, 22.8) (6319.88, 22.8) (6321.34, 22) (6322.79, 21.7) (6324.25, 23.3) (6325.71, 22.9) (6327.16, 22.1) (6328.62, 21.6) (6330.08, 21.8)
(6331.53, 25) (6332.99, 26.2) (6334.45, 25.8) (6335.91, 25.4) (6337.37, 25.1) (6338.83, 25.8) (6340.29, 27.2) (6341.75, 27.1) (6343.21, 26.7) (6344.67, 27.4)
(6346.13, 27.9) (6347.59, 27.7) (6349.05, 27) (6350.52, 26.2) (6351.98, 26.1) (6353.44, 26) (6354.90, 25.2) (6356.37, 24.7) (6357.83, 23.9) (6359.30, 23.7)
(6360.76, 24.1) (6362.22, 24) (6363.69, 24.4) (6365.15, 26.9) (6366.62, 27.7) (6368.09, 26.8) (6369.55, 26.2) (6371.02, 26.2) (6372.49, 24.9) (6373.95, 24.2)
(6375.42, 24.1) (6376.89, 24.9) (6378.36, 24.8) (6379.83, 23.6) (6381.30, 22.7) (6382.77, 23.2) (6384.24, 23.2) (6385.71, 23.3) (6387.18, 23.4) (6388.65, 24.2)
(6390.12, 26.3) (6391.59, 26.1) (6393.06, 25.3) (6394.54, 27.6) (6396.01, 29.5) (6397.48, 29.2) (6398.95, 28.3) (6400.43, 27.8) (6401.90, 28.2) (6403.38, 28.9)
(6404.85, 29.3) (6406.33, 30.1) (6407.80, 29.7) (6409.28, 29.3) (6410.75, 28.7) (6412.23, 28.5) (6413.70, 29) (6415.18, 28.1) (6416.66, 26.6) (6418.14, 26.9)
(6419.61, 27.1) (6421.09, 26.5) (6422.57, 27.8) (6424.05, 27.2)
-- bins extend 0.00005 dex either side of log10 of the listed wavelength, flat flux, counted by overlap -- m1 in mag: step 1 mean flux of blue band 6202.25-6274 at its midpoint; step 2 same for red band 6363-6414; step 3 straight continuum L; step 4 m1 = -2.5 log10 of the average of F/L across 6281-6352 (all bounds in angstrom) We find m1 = -0.112 mag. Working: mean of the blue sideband 11.6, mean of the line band 21.6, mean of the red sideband 26.5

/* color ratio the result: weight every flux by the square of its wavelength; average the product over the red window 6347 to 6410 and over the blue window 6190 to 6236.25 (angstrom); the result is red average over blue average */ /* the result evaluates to 2.6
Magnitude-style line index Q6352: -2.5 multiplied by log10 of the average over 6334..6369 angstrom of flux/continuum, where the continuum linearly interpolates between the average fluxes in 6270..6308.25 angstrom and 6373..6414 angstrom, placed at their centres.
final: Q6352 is -0.17 mag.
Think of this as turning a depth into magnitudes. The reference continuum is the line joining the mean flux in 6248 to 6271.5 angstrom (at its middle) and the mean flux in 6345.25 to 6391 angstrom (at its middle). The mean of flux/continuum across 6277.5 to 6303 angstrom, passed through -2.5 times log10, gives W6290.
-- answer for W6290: 0.07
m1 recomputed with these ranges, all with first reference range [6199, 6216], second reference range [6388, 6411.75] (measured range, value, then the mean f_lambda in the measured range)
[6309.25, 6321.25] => -0.13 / 23.1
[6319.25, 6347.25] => -0.12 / 24.7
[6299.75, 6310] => -0.04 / 20.5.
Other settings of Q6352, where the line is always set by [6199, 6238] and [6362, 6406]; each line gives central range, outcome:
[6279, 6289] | 0.199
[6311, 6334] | -0.144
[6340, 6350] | -0.219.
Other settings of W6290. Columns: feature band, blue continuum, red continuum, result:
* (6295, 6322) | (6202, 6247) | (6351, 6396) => -0.13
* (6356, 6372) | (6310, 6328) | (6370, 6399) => -0.04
